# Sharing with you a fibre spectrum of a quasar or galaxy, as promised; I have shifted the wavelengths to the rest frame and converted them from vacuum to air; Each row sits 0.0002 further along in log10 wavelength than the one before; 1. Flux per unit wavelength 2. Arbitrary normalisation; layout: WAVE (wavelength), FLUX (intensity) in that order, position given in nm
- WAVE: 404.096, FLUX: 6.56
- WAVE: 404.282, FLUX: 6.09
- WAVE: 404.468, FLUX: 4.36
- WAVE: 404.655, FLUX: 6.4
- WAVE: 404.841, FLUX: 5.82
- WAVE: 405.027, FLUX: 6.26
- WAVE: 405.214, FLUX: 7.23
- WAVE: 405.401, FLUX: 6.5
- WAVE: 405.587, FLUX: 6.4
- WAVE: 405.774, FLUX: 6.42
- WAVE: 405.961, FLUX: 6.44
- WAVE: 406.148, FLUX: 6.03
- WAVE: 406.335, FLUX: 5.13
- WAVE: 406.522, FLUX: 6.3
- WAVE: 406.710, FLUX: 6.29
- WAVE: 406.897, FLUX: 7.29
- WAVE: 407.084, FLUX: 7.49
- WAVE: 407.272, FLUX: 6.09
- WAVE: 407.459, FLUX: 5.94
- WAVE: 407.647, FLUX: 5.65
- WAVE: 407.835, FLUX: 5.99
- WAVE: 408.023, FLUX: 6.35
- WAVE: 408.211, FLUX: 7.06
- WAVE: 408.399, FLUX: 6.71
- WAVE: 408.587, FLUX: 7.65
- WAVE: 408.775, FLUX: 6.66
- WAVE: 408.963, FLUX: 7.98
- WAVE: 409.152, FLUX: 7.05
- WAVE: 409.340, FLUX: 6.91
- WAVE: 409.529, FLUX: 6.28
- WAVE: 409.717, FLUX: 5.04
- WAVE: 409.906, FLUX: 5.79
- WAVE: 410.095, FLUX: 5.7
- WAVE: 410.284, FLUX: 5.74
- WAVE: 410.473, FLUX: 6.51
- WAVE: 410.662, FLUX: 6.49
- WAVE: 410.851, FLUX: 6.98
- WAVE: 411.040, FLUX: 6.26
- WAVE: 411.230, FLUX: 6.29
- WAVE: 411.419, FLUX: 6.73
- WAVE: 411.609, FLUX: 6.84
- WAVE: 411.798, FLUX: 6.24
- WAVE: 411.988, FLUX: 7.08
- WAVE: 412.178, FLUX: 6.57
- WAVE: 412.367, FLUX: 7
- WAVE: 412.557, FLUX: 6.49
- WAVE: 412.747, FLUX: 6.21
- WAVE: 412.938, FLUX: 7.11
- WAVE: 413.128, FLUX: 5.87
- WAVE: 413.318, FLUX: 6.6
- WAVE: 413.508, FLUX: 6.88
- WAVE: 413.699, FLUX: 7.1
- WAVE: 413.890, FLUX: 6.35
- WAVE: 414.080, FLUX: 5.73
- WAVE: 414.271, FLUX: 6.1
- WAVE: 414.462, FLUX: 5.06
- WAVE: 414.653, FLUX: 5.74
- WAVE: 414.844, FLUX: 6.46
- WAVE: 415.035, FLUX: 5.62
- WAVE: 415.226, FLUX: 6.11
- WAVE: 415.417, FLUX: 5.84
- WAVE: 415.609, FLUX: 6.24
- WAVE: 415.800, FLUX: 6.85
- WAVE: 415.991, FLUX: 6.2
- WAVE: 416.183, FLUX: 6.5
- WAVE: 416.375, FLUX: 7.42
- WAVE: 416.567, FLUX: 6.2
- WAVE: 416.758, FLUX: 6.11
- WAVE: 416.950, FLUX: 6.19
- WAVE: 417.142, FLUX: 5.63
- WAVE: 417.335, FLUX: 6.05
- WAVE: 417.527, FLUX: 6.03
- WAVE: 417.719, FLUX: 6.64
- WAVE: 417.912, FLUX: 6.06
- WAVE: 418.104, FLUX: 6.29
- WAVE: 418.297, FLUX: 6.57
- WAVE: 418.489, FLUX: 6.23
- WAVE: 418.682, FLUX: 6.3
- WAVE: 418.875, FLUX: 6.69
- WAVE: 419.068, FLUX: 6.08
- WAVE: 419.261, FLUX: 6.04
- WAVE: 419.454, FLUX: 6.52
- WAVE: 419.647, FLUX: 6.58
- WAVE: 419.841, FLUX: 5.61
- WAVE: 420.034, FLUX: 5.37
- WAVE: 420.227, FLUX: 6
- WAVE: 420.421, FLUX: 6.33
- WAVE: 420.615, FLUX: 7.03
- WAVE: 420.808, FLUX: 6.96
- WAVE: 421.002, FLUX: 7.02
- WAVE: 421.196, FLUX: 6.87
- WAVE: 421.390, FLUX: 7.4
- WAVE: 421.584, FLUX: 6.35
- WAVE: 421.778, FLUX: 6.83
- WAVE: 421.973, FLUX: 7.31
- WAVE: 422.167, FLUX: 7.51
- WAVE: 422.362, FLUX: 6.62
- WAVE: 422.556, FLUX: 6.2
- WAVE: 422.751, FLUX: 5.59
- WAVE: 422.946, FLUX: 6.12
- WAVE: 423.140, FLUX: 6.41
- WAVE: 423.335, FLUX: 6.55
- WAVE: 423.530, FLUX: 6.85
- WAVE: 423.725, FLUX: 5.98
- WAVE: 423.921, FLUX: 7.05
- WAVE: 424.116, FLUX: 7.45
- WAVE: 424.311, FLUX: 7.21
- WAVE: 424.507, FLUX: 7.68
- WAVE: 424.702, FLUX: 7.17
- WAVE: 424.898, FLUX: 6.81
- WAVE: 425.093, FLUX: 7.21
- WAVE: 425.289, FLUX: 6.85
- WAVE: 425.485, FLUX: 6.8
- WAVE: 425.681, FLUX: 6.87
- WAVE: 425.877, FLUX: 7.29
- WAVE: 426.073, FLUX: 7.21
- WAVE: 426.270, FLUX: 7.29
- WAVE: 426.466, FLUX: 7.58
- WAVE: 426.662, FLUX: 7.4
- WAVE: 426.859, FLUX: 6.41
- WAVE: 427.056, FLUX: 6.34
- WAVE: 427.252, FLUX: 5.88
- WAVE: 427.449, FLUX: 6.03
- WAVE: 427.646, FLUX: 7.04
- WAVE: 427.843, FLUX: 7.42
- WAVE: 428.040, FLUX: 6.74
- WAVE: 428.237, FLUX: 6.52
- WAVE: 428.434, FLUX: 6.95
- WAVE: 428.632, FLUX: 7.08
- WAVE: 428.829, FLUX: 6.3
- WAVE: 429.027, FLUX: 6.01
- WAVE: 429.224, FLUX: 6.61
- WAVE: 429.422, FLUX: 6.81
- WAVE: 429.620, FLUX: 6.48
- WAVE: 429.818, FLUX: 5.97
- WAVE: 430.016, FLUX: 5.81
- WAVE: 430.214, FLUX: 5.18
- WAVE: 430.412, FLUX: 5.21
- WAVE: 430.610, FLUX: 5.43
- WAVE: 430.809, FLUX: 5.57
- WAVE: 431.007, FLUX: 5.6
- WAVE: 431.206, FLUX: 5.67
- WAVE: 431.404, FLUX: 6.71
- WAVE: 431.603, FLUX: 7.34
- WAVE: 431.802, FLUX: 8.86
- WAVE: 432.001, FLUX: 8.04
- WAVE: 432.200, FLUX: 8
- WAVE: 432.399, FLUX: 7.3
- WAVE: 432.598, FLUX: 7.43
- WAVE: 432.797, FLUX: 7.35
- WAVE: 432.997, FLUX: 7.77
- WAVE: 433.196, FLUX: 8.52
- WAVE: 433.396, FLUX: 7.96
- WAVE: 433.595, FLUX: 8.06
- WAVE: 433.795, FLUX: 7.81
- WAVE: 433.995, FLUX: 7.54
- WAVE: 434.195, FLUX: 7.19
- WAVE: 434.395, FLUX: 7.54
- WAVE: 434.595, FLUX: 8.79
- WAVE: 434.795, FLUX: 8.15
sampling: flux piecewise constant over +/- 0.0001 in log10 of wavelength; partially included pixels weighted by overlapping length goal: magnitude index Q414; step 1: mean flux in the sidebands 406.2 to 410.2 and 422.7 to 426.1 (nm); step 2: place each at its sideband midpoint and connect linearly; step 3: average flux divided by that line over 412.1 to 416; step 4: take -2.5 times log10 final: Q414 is 0.05 mag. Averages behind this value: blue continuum 6.44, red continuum 6.85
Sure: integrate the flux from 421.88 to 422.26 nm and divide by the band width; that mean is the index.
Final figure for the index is 7.42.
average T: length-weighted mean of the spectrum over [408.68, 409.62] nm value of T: 6.98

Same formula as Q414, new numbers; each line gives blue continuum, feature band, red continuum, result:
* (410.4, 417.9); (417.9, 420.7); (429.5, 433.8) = 0.05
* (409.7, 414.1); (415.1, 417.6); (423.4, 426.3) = 0.07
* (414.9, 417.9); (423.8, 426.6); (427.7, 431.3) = -0.16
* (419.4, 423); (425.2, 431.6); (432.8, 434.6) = 0.12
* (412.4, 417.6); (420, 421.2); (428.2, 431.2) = -0.06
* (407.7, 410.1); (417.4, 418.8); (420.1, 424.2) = 0.06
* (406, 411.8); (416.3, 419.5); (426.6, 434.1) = 0.05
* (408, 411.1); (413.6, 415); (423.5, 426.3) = 0.11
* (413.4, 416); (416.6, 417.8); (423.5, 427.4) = 0.04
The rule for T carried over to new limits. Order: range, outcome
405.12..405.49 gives 6.85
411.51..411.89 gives 6.55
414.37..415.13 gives 5.72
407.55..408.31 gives 6.26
